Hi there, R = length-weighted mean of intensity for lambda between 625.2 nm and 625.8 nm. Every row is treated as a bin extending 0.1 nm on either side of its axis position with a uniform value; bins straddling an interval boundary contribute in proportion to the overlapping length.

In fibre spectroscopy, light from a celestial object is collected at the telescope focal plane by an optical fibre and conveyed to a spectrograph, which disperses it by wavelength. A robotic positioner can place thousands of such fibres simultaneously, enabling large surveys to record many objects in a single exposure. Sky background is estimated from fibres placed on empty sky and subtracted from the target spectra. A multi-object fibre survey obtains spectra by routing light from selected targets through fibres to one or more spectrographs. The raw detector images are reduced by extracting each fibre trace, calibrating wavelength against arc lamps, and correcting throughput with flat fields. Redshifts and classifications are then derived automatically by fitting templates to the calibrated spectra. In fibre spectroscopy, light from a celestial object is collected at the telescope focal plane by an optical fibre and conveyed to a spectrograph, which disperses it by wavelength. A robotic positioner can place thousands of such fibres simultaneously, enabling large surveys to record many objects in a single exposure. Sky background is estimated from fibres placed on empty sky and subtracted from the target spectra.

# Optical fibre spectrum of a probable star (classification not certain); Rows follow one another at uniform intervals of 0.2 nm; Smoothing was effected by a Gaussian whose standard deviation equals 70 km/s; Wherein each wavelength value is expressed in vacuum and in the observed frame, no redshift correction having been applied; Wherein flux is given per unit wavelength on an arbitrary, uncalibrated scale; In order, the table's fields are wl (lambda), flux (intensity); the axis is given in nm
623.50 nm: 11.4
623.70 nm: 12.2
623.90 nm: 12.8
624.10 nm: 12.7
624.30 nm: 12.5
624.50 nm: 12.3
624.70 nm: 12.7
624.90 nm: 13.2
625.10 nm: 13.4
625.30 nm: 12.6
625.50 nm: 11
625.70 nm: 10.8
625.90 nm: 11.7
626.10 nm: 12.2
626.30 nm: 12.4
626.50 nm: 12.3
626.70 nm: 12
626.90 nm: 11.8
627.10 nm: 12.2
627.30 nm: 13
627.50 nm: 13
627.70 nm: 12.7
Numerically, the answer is 11.5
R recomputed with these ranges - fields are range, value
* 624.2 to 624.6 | 12.4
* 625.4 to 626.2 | 11.4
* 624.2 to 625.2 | 12.8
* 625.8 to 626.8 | 12.1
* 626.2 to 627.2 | 12.1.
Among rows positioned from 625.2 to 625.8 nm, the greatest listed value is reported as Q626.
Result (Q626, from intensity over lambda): 12.6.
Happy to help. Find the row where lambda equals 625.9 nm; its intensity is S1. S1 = 11.7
